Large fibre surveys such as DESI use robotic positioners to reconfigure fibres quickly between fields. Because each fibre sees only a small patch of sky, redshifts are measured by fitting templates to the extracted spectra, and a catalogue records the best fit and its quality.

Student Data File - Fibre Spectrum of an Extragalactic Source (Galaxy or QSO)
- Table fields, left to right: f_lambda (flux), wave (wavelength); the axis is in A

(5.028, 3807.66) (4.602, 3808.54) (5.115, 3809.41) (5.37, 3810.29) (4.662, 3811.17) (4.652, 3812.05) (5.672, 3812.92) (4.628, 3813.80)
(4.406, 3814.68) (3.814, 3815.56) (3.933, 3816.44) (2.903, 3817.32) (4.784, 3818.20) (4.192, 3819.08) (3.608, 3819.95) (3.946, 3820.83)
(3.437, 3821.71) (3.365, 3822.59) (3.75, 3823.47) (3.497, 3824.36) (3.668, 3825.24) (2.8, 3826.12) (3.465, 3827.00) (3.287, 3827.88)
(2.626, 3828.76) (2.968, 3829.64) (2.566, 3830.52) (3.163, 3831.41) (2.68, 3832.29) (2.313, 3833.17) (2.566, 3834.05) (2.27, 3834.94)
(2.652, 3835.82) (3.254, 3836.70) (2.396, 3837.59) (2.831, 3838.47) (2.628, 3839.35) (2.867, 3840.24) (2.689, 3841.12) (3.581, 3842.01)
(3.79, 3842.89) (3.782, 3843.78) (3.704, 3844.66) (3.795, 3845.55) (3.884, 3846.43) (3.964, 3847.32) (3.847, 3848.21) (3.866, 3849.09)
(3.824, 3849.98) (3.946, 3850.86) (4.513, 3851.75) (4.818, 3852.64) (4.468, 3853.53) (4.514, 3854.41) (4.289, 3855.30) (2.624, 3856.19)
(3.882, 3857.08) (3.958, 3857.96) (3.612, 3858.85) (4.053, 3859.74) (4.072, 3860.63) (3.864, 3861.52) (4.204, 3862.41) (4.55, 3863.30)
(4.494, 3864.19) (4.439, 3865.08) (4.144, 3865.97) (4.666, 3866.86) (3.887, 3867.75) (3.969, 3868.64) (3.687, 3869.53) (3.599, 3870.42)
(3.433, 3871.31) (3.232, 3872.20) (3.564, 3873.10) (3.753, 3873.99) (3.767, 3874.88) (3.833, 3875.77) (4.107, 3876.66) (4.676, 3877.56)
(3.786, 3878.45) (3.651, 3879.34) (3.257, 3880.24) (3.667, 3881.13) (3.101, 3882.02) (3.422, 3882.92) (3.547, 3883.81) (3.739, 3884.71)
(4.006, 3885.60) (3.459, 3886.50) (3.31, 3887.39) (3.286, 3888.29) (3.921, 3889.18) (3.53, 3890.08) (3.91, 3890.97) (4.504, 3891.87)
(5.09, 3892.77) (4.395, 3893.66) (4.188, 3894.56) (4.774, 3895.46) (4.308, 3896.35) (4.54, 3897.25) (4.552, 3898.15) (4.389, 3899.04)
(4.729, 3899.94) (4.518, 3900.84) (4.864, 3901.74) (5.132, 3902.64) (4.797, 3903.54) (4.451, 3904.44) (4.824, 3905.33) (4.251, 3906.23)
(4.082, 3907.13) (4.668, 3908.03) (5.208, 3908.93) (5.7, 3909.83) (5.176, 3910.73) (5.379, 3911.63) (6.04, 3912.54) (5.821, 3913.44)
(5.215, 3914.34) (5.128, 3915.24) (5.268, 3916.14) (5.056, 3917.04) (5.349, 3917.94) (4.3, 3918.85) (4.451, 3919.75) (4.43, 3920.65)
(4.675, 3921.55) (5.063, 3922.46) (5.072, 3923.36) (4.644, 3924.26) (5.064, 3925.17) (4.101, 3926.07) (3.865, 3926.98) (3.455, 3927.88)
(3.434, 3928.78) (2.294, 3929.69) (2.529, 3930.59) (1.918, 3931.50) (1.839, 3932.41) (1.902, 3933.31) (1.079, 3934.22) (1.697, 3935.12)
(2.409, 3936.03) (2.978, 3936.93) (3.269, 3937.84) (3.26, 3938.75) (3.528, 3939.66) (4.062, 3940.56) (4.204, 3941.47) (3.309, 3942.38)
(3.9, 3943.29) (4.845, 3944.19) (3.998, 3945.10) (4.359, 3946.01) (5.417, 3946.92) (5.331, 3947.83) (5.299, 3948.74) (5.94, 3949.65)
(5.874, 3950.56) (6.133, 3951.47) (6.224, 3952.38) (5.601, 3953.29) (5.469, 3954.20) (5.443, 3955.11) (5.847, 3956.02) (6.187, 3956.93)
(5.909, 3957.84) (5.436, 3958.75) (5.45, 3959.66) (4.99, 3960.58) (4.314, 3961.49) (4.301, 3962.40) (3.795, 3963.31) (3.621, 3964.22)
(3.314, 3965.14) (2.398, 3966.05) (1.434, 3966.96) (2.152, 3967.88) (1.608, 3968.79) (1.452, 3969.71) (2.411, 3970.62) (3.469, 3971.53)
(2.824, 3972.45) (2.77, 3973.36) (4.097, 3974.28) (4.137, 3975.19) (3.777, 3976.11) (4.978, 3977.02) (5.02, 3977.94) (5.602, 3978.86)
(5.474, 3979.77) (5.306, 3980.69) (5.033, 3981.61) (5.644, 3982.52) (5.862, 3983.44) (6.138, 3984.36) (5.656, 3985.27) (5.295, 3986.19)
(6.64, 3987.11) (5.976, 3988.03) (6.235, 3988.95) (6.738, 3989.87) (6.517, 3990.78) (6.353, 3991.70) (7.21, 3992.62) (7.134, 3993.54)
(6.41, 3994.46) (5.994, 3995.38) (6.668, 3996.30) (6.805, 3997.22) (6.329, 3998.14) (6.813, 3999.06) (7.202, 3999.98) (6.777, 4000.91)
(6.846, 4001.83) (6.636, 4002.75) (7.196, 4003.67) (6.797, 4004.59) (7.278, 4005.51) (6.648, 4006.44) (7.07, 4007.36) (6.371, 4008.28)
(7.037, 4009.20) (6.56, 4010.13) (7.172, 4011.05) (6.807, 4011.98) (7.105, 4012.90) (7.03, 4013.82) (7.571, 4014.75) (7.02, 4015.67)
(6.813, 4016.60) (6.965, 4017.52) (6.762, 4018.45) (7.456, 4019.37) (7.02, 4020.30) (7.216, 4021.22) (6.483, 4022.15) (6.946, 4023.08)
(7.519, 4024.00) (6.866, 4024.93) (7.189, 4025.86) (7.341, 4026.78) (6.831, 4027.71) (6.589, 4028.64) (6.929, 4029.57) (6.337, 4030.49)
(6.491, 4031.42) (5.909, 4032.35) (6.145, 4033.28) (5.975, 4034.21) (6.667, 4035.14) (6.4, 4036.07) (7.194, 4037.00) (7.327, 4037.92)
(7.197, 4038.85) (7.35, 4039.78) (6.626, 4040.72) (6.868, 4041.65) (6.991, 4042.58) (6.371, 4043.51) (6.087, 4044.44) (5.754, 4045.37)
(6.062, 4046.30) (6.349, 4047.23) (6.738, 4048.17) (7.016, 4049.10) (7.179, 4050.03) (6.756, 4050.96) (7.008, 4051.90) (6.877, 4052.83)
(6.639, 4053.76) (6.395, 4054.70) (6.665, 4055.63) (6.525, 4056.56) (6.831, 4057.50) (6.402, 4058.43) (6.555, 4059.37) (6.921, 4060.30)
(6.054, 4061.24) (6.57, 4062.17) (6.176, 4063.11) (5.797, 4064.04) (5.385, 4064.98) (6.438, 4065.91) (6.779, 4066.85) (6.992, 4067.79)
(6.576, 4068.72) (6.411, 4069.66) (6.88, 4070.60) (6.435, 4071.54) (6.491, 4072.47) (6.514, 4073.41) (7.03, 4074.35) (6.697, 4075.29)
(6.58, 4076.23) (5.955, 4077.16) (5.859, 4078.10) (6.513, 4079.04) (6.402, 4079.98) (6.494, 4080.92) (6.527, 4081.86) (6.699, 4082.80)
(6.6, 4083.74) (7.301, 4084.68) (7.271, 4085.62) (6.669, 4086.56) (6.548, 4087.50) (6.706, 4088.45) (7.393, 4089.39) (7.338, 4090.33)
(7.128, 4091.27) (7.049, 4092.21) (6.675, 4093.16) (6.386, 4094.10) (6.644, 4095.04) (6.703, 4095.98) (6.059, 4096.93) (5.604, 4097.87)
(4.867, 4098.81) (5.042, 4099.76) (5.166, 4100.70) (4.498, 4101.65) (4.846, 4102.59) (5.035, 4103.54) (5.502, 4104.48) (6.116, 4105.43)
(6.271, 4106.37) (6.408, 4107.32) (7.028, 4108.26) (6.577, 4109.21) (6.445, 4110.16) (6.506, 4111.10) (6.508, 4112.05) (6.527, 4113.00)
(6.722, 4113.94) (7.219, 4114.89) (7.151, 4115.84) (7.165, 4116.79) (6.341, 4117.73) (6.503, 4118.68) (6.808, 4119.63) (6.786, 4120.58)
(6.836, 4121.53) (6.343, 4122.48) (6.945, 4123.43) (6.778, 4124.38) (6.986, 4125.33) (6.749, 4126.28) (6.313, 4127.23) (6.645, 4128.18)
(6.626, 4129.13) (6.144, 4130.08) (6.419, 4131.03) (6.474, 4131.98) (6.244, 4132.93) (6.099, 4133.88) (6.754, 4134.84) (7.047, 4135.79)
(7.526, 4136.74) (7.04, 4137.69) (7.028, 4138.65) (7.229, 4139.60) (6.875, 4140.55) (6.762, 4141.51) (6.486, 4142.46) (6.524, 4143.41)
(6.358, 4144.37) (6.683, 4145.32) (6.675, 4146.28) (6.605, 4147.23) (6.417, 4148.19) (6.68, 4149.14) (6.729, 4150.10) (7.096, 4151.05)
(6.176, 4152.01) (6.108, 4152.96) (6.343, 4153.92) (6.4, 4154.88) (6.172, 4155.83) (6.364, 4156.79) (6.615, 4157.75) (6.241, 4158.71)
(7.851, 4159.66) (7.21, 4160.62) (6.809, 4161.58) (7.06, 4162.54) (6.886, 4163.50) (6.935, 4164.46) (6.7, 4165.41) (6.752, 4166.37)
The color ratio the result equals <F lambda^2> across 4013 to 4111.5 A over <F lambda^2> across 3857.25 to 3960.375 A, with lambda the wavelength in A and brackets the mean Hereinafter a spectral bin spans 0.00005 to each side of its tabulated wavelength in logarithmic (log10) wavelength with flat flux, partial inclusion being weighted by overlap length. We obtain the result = 1.7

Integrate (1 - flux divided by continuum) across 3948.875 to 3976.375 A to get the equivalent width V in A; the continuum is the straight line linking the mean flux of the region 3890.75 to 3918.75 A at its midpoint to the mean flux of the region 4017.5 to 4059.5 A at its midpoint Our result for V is 6.9 A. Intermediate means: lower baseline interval 4.85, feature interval 4.23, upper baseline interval 6.73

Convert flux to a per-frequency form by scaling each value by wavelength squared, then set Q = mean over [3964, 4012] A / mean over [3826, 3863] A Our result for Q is 1.69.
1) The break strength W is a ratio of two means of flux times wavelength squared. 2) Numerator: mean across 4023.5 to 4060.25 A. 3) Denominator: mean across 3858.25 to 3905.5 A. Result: 1.8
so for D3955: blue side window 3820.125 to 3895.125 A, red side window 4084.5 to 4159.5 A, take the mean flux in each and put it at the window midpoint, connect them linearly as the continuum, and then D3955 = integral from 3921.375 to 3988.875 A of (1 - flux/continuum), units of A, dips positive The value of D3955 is 7.02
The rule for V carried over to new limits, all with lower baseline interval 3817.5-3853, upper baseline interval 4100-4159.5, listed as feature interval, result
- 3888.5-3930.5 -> -4.4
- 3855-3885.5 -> -0.7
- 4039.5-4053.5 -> -2.6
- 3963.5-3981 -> 5.0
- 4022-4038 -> -3.8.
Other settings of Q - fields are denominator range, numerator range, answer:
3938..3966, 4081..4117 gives 1.43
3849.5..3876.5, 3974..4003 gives 1.60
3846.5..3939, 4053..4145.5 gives 1.78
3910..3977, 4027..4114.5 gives 1.67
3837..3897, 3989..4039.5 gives 1.92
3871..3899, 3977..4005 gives 1.70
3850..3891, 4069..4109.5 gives 1.83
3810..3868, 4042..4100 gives 1.98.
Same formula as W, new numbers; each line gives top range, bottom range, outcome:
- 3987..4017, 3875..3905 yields 1.75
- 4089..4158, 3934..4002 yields 1.45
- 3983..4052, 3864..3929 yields 1.65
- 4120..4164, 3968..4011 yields 1.27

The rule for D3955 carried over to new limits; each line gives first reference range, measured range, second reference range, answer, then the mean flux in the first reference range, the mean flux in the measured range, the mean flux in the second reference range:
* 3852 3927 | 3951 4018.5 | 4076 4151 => -3.7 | 4.31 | 5.57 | 6.51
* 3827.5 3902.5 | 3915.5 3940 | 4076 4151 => 4.6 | 3.76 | 3.6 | 6.51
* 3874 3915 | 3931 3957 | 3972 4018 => 5.6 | 4.35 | 4.15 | 6.17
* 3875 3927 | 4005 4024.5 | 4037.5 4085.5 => -3.4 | 4.45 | 6.99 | 6.58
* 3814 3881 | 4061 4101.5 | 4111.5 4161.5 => -2.3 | 3.64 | 6.44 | 6.68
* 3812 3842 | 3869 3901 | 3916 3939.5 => -4.1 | 3.35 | 3.92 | 3.57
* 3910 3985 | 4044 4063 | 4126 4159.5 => -3.5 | 4.28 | 6.56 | 6.6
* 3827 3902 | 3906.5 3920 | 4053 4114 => -2.5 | 3.75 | 5.12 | 6.39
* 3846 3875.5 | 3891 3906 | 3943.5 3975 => -1.8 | 3.98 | 4.6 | 4.34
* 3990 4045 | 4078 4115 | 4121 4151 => 2.1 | 6.82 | 6.34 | 6.69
